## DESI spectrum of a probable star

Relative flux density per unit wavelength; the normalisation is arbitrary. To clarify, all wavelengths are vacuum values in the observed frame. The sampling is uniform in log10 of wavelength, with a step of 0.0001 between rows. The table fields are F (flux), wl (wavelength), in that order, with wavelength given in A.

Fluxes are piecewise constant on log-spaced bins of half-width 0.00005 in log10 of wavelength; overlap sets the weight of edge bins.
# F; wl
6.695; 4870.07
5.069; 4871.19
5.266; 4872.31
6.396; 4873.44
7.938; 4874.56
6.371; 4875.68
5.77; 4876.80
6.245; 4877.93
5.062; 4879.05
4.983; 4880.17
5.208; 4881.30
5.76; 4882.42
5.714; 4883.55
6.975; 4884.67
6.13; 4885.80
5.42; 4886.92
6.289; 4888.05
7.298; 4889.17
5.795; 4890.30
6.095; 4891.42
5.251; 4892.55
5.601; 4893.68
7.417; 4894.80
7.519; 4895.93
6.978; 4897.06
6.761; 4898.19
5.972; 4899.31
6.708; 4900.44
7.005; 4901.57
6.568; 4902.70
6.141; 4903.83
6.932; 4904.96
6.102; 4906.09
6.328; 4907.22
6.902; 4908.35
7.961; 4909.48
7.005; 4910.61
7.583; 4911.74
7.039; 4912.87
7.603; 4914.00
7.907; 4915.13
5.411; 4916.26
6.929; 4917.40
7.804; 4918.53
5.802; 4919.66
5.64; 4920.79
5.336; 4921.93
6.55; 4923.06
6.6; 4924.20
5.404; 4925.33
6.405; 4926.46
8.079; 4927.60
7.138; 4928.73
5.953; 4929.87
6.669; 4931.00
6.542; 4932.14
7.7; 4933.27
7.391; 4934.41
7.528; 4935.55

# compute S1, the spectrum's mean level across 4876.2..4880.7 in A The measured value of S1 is 5.53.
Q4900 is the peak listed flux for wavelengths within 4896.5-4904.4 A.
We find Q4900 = 7.005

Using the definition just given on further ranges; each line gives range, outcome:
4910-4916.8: 7.907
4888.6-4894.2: 7.298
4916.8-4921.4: 7.804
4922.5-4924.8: 6.6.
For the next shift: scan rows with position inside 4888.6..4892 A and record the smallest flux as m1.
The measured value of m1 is 5.795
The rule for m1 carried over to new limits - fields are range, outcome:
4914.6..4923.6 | 5.336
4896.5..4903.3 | 5.972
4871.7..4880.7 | 4.983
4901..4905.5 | 6.141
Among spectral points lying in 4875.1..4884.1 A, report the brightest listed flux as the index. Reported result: 6.371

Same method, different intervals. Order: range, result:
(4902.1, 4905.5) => 6.932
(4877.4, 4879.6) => 6.245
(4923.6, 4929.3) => 8.079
